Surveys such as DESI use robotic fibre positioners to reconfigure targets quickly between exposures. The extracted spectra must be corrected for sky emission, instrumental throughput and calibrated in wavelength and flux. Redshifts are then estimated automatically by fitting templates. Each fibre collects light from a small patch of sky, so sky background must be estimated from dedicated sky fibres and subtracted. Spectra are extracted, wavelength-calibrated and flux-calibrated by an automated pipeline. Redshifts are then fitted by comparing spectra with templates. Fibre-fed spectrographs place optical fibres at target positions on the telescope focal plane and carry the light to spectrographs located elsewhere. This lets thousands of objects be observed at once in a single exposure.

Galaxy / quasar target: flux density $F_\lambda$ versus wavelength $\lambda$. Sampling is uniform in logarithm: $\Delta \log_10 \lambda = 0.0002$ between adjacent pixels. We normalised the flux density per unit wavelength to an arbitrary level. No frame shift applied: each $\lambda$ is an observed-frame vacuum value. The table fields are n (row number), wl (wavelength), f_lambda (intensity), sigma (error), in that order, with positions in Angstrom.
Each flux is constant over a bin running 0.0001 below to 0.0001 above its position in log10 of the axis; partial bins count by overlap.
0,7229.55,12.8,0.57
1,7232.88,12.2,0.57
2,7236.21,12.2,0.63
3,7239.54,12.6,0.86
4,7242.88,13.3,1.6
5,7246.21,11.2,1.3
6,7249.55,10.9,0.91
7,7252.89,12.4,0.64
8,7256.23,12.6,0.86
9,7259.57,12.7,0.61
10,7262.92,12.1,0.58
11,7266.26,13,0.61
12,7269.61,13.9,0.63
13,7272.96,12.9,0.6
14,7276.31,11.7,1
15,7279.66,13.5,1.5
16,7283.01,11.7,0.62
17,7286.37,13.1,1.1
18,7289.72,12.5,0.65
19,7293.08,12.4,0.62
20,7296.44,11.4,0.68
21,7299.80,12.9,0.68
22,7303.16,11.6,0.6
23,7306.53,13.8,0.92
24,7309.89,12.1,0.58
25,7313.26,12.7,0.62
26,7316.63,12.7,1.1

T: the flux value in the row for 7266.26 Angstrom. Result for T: 13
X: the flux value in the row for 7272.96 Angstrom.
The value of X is 12.9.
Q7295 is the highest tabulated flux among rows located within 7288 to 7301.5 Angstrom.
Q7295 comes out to 12.9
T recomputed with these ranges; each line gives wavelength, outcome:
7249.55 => 10.9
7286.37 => 13.1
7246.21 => 11.2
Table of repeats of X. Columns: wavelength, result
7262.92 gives 12.1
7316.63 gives 12.7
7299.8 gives 12.9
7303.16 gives 11.6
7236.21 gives 12.2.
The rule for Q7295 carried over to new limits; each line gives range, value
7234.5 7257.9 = 13.3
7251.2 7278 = 13.9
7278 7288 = 13.5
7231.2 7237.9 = 12.2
